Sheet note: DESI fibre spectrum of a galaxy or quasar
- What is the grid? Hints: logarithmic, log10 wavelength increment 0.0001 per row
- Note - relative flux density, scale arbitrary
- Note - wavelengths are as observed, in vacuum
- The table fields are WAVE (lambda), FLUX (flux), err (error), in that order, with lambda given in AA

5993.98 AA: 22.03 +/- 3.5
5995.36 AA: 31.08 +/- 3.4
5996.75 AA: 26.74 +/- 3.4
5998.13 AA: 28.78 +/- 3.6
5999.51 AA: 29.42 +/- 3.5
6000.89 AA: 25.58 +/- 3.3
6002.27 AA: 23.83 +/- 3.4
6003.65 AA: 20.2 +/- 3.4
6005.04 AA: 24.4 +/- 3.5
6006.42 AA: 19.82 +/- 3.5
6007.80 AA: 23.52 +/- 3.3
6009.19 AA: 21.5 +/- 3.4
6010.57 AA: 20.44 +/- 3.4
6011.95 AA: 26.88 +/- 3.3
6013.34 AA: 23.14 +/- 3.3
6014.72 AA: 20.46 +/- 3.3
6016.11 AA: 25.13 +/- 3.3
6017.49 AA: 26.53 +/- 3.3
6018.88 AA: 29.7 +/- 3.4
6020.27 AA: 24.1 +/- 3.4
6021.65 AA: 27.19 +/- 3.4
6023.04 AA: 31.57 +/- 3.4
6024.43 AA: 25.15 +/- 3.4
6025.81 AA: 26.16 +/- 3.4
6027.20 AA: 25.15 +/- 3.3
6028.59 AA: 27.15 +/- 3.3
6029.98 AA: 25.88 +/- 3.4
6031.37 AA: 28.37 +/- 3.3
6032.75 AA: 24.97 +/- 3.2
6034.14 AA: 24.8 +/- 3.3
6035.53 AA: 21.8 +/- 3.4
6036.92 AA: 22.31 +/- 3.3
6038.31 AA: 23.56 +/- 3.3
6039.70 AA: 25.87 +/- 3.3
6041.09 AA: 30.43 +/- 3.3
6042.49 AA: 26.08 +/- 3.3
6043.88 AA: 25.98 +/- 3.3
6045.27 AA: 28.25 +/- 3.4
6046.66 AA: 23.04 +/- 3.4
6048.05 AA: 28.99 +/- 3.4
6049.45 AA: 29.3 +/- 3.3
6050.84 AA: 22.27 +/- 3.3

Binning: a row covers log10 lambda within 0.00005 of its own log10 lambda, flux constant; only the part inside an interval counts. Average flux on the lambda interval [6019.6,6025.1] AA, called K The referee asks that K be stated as 27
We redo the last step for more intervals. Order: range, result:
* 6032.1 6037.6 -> 23.5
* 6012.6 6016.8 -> 22.9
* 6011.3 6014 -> 25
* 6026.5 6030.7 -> 26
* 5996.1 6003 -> 26.9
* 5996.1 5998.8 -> 27.8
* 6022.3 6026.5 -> 27.6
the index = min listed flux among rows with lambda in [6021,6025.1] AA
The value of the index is 25.15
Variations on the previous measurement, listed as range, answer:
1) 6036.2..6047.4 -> 22.31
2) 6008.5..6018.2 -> 20.44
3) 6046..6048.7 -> 23.04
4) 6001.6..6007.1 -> 19.82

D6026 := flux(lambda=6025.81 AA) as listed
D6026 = 26.16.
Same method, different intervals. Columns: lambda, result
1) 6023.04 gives 31.57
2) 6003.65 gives 20.2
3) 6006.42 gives 19.82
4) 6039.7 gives 25.87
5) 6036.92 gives 22.31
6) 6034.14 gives 24.8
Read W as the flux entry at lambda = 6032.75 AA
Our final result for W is 24.97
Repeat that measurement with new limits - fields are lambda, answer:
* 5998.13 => 28.78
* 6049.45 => 29.3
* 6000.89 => 25.58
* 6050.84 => 22.27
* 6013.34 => 23.14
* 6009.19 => 21.5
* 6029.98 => 25.88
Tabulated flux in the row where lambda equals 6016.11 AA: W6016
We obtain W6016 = 25.13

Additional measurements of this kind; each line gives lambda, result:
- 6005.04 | 24.4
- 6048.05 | 28.99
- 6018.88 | 29.7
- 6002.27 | 23.83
